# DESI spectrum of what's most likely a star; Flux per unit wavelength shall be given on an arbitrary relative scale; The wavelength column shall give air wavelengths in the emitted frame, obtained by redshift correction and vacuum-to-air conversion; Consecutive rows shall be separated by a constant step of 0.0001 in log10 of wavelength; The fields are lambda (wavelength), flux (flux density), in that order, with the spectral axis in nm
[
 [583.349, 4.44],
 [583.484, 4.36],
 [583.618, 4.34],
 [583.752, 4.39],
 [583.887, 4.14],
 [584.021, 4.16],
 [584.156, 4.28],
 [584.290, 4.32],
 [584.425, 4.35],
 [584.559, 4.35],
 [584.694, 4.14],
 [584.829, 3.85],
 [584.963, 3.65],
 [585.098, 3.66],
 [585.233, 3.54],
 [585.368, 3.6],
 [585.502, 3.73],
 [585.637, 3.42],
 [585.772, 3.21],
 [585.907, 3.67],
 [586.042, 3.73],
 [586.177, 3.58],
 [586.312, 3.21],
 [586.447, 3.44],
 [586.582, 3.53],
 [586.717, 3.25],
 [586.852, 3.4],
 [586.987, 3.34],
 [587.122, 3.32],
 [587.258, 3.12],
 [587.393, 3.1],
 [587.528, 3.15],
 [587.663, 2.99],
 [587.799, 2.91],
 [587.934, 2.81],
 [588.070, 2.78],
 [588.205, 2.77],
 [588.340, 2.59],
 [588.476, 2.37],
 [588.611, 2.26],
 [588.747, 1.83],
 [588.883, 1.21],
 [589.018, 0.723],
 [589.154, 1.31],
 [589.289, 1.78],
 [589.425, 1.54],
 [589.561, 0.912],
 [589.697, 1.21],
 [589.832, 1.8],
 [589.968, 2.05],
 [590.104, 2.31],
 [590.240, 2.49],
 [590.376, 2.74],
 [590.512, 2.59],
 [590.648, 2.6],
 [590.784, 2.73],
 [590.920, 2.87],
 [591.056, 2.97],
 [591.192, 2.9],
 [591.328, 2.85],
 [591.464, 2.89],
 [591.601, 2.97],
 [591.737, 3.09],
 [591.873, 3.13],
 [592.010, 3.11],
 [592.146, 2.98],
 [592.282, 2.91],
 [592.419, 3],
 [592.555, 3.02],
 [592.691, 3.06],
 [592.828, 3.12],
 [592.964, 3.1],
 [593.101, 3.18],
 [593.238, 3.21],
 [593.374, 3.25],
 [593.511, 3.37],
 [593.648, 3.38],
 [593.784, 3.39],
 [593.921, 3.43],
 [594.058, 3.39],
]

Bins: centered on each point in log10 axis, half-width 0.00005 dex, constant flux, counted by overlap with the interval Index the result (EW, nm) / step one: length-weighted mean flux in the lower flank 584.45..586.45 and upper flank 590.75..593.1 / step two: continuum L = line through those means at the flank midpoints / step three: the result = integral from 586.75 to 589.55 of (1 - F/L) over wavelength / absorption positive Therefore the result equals 0.80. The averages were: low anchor 3.67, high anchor 2.99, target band 2.44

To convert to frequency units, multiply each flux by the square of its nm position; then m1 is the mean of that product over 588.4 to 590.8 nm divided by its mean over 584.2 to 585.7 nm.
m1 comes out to 0.50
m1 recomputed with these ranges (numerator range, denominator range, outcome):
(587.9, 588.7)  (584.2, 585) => 0.63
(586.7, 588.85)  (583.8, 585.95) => 0.74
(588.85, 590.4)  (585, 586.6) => 0.48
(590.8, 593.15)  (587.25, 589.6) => 1.37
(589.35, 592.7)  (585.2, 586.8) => 0.75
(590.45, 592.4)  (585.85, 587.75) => 0.88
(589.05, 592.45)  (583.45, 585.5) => 0.62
